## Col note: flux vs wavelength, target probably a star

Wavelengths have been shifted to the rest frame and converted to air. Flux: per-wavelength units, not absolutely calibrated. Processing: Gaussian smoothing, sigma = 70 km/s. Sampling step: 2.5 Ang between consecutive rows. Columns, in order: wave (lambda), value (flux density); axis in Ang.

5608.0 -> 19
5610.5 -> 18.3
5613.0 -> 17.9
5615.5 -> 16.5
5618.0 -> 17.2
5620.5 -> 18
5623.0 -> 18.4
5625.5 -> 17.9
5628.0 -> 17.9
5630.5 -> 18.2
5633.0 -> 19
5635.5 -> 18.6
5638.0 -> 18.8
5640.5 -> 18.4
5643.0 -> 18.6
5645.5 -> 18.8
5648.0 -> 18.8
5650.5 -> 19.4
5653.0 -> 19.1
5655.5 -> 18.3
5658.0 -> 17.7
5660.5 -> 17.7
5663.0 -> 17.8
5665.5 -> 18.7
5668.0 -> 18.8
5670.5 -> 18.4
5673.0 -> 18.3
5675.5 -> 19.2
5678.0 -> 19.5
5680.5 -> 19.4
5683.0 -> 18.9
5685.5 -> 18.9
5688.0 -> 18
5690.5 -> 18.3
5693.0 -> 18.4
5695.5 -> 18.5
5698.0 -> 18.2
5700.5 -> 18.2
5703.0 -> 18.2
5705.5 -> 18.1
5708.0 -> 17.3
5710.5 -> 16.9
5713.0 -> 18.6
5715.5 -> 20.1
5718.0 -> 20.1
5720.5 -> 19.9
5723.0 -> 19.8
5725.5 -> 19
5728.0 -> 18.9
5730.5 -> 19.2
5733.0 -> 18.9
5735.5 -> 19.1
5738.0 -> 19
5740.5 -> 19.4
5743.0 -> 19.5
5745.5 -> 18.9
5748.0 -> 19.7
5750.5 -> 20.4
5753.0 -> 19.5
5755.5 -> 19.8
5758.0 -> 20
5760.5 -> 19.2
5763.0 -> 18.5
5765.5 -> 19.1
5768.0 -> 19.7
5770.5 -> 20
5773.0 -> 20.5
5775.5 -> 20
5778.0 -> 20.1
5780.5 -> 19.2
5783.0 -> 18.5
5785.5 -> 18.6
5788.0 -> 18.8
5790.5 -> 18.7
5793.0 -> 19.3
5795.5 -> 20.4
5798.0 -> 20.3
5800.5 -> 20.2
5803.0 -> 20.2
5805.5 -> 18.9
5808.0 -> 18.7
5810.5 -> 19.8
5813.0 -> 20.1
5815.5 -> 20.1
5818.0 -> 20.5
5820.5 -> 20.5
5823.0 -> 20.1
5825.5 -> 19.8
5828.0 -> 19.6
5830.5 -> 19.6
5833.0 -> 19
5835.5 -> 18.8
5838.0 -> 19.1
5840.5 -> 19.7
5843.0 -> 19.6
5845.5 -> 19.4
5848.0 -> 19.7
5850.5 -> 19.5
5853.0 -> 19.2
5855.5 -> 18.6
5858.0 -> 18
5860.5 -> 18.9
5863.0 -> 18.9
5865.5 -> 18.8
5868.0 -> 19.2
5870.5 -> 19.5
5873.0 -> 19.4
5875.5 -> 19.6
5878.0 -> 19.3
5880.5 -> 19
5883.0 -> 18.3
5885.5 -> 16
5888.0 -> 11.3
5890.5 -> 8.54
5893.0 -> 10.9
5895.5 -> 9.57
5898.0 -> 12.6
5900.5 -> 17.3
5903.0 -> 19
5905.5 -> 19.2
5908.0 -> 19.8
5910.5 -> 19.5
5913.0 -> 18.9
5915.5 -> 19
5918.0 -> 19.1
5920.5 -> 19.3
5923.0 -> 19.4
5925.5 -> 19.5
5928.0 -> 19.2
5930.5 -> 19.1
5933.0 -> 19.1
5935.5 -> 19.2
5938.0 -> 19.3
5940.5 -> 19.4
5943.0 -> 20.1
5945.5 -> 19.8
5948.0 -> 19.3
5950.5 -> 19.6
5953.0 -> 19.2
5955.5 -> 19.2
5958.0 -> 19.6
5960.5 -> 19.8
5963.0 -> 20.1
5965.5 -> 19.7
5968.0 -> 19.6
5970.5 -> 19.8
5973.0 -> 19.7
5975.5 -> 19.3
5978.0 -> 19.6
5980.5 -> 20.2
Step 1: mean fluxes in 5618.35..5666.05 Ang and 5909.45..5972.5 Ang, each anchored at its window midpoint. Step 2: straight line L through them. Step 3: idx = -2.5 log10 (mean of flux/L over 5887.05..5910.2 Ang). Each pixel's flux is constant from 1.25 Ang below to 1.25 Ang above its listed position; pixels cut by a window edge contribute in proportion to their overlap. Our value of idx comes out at 0.31 mag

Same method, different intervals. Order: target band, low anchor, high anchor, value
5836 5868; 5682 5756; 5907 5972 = 0.007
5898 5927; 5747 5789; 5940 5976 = 0.044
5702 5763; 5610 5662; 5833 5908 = -0.069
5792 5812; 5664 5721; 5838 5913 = -0.100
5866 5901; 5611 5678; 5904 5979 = 0.214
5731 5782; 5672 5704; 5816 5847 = -0.023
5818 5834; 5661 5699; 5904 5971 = -0.043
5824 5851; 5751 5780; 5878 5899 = -0.202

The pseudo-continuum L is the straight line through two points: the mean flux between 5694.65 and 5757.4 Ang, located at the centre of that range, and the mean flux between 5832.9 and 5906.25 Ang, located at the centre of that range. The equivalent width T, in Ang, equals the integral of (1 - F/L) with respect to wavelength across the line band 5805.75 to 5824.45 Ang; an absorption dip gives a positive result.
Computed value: -1.9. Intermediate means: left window 19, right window 17.5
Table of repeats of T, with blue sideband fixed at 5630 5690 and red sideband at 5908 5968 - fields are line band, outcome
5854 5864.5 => 0.32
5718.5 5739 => -0.47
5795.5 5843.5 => -1.63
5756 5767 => -0.19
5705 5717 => 0.34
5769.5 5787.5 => -0.52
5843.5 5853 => -0.16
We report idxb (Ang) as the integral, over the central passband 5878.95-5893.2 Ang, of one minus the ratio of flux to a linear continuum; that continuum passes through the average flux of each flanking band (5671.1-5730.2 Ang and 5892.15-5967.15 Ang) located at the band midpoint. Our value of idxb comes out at 3.2 Ang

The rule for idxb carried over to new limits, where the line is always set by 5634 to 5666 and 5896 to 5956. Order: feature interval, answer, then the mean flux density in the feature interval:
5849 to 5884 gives -0.47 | 19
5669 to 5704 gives -0.09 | 18.6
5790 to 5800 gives -0.59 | 19.8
